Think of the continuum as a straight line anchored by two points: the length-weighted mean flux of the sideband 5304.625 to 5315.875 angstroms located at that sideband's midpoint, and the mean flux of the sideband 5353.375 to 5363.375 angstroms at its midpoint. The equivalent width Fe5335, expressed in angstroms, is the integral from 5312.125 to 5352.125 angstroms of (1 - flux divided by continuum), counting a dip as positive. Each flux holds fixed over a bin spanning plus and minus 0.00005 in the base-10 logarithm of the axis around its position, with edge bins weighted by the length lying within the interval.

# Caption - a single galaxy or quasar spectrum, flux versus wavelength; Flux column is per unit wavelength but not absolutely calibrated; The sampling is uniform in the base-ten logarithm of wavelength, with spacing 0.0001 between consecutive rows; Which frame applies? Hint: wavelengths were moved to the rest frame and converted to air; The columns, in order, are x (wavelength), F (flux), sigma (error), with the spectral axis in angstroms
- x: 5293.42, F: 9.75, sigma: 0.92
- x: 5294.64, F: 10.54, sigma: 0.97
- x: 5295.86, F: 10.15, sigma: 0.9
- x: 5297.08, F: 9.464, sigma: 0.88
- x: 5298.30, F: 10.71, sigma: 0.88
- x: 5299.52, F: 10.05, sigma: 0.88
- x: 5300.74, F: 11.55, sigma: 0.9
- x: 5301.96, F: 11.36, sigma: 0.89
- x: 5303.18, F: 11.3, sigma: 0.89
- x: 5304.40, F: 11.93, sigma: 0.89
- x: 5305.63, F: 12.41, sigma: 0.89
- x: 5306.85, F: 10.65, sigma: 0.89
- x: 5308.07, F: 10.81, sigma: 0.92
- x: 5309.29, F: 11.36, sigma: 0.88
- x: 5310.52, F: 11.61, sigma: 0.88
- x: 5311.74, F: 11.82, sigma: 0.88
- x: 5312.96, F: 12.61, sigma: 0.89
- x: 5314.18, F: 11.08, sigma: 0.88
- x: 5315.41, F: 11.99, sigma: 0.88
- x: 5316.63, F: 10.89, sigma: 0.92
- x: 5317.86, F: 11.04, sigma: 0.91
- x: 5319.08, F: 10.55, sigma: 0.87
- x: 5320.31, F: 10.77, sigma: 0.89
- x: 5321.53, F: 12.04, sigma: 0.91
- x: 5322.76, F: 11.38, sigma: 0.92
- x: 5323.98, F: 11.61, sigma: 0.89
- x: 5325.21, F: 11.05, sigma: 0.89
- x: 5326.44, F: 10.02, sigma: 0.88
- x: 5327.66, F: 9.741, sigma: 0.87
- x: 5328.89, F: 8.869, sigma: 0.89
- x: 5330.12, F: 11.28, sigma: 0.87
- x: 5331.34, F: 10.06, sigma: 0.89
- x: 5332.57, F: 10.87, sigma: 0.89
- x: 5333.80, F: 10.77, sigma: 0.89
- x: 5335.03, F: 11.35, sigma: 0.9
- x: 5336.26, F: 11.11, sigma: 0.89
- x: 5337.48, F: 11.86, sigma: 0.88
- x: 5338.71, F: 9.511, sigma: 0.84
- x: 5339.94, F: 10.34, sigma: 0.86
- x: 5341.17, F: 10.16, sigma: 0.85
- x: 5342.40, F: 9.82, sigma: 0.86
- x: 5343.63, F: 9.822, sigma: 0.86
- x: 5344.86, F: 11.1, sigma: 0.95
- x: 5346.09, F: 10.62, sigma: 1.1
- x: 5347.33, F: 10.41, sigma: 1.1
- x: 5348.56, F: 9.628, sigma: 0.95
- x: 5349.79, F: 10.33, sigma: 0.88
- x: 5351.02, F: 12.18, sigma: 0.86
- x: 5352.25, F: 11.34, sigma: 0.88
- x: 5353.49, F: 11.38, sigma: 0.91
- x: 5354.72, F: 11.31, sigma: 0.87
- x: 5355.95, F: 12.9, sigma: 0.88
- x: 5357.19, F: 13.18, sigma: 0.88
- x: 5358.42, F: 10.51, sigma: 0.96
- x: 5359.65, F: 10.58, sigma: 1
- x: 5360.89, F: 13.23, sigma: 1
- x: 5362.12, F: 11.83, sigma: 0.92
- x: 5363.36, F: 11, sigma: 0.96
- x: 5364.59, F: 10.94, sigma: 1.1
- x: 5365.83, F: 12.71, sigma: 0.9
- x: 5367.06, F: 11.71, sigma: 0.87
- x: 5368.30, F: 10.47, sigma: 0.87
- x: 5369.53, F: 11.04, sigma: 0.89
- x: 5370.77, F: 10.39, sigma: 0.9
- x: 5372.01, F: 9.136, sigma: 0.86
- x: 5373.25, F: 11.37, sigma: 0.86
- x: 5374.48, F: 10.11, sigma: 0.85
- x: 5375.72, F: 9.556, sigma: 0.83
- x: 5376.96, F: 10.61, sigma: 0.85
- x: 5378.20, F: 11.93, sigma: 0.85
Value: 3.1 angstroms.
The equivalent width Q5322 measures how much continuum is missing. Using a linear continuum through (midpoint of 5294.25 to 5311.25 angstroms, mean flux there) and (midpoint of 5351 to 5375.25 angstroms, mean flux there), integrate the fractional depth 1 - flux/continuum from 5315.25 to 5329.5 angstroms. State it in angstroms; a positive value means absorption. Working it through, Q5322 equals 0.4 angstroms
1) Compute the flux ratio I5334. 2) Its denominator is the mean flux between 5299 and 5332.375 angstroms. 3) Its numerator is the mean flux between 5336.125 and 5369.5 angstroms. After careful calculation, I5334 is 1.0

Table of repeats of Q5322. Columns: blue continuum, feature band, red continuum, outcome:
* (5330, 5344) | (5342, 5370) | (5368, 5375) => -2.0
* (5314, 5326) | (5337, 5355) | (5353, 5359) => 1.6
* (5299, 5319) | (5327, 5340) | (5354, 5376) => 0.9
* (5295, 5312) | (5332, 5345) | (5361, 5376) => 0.5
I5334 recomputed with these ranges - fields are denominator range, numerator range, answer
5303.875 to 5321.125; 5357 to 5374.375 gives 0.98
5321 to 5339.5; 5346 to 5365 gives 1.06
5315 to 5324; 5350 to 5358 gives 1.06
